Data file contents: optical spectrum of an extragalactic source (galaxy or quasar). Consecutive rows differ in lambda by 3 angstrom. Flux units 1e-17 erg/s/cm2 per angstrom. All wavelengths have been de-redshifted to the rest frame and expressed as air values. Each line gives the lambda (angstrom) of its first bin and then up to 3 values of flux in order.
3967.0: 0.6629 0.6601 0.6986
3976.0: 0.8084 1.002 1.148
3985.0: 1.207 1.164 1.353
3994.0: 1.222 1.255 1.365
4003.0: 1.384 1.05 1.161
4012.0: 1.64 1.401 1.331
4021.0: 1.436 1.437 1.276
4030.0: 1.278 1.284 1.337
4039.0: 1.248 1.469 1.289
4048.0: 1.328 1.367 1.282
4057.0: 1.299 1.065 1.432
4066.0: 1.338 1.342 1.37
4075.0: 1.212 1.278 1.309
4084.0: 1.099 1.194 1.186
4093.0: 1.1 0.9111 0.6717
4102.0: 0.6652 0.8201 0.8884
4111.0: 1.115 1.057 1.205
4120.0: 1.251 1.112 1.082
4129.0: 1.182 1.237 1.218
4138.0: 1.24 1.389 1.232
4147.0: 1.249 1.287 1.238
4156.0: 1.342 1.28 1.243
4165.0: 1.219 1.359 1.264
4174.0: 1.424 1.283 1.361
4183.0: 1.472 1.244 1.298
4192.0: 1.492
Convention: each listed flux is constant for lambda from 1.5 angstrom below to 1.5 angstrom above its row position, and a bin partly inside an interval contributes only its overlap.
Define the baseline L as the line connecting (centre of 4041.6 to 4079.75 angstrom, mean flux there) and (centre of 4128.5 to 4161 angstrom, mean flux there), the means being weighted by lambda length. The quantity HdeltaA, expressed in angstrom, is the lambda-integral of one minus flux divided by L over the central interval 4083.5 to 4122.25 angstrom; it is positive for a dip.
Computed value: 8.27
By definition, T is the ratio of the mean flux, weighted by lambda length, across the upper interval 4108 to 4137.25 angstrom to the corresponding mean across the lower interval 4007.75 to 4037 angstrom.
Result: 0.8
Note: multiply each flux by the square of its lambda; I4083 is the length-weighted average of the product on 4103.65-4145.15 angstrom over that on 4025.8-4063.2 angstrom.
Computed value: 0.9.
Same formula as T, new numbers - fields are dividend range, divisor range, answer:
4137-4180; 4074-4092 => 1.07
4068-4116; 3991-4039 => 0.81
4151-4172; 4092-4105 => 1.55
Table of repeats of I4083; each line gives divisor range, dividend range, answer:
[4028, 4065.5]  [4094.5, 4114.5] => 0.68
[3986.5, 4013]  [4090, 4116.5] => 0.76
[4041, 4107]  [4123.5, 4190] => 1.13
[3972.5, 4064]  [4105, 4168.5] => 1.01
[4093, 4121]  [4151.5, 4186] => 1.41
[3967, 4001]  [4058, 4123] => 1.11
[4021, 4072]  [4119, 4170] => 0.99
